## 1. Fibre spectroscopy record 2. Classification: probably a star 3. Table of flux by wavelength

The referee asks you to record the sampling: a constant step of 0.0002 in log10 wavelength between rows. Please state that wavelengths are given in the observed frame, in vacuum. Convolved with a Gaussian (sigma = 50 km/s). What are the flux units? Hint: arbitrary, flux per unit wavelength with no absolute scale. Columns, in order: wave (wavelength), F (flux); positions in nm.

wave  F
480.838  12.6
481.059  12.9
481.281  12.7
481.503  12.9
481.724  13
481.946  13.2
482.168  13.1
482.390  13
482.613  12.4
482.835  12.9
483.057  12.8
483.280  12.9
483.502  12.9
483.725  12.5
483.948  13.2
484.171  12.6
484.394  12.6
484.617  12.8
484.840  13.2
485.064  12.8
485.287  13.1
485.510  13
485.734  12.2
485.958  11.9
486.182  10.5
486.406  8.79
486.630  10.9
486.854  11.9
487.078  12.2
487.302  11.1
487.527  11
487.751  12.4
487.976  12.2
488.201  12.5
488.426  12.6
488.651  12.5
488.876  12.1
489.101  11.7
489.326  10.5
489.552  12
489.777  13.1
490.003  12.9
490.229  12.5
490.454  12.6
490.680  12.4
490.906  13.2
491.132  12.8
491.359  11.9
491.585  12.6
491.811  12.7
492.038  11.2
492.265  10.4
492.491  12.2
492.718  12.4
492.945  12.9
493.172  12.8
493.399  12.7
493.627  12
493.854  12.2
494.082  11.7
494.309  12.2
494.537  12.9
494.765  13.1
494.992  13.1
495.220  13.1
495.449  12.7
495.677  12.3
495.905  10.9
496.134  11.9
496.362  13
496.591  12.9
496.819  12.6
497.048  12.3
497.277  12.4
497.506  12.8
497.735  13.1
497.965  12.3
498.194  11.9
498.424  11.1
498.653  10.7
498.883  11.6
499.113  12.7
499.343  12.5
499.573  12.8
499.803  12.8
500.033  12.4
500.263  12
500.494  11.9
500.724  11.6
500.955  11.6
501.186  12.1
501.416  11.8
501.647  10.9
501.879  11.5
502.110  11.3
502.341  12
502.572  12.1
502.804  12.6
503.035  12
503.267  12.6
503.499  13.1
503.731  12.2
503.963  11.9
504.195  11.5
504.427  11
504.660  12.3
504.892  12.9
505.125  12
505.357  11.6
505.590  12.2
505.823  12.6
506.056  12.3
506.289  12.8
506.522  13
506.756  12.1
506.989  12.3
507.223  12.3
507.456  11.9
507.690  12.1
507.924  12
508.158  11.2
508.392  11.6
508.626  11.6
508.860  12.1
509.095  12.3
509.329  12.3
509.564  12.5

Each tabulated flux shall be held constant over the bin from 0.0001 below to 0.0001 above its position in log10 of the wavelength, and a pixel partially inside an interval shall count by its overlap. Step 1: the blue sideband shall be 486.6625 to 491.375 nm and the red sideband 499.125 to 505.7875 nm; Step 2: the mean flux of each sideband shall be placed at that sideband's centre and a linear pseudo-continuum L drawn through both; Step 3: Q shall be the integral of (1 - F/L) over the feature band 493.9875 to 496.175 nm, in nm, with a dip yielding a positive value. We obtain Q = -0.05 nm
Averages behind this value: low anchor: 12.2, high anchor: 12.1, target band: 12.4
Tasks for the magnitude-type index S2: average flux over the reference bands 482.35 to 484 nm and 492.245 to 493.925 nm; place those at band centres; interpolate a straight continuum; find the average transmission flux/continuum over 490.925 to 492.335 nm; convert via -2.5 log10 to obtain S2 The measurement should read 0.03 mag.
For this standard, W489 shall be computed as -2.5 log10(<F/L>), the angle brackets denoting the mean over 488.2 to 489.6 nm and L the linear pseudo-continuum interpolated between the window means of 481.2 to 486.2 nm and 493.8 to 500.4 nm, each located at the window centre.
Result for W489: 0.057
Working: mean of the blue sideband 12.7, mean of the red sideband 12.3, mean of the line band 11.9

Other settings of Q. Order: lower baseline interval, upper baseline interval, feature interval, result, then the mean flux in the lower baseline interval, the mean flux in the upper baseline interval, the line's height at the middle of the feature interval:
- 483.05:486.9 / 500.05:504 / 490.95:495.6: -0.11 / 12.2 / 12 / 12.1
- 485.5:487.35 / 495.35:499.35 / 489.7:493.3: -0.21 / 11.3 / 12.2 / 11.7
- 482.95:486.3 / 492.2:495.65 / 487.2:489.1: 0.08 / 12.6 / 12.5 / 12.5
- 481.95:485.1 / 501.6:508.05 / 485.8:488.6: 0.26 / 12.8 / 12.1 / 12.7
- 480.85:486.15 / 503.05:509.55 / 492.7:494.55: 0.01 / 12.8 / 12.1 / 12.5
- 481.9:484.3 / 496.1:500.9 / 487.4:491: 0.10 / 12.9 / 12.3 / 12.6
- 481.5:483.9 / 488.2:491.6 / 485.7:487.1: 0.17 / 12.9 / 12.4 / 12.6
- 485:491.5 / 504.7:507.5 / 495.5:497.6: -0.03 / 12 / 12.3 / 12.2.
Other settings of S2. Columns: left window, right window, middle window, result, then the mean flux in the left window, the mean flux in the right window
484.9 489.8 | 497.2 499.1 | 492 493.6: -0.017 mag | 11.9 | 12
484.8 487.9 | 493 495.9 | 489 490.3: -0.003 mag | 11.8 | 12.5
